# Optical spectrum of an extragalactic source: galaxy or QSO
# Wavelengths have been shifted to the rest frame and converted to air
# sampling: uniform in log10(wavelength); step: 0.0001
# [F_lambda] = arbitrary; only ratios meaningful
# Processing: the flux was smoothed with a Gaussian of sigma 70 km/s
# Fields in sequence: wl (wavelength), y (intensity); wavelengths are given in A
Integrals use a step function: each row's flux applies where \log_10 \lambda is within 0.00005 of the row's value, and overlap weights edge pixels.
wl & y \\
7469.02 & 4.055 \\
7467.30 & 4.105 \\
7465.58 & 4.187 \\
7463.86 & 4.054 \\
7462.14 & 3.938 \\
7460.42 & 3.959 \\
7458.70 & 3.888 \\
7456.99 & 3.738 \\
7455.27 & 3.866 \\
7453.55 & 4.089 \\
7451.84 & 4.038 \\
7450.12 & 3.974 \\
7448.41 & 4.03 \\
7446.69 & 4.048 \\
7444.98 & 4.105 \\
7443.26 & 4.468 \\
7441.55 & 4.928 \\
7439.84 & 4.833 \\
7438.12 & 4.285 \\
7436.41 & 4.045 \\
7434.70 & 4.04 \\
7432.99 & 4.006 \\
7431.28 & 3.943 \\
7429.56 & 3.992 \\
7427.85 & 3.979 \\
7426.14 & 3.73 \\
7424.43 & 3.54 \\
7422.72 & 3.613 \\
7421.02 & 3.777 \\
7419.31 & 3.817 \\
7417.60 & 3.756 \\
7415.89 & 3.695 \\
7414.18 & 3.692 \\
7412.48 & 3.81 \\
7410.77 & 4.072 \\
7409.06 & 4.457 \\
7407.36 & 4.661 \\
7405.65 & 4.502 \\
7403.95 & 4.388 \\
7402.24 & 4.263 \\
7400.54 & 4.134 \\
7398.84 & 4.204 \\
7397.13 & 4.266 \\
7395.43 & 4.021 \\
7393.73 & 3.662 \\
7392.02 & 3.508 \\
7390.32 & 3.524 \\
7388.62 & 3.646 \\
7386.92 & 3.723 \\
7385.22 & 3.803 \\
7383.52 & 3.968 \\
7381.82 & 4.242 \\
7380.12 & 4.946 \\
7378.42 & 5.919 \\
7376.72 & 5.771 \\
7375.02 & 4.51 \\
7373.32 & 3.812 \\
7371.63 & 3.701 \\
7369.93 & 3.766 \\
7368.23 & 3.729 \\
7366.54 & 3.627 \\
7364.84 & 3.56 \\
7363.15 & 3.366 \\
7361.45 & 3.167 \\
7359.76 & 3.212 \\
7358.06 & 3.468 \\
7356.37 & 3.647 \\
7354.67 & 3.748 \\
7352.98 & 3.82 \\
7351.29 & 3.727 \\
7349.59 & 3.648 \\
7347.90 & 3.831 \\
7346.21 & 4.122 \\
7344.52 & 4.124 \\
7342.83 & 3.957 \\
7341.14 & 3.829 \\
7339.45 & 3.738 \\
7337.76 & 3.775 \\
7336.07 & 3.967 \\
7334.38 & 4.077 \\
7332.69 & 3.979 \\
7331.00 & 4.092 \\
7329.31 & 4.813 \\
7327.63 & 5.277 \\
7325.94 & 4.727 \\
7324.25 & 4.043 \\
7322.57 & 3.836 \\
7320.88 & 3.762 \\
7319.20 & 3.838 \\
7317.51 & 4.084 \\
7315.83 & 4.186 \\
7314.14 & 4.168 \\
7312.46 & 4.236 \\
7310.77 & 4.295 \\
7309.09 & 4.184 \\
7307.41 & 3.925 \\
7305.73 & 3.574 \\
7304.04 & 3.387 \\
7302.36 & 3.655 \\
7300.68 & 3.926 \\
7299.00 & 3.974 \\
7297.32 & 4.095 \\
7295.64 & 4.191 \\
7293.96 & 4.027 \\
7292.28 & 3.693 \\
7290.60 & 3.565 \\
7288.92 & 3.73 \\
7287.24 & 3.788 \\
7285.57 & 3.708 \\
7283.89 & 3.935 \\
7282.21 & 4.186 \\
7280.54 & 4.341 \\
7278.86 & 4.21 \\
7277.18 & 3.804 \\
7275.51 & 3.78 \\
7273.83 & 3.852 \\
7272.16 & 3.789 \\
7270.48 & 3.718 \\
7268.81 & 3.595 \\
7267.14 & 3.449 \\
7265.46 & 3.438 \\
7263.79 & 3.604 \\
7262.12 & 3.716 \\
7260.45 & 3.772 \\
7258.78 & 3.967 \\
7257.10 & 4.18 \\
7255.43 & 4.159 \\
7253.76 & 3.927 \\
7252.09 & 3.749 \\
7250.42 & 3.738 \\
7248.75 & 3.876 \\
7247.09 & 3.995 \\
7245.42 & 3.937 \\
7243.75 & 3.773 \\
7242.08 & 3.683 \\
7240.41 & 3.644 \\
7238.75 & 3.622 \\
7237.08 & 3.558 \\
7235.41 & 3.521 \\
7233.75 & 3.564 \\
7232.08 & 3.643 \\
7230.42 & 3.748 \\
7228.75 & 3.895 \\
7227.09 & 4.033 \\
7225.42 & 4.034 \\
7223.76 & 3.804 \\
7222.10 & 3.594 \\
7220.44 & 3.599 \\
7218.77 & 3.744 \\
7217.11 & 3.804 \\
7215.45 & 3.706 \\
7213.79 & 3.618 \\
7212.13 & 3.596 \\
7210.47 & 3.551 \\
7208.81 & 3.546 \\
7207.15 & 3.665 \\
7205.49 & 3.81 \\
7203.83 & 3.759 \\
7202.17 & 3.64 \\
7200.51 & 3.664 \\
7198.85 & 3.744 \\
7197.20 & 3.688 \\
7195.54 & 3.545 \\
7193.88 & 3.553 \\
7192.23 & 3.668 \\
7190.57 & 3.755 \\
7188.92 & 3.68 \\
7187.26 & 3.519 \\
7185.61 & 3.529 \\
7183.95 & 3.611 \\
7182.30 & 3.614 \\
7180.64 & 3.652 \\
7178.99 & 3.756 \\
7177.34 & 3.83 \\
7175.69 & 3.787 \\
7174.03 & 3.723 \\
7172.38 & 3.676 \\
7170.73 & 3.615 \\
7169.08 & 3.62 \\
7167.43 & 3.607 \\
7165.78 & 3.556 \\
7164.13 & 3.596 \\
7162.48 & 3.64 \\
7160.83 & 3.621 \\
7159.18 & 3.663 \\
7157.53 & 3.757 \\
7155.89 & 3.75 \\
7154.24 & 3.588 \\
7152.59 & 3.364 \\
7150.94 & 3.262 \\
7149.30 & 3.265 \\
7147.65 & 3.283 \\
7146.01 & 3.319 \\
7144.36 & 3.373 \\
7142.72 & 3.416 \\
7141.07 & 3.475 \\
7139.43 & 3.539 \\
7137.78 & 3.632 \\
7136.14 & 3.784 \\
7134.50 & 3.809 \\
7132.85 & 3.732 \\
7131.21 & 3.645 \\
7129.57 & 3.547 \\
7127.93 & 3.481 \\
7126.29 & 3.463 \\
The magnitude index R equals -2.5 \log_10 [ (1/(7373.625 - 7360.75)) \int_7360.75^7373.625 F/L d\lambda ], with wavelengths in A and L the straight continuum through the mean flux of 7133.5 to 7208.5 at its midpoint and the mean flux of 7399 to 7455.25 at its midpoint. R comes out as 0.11 mag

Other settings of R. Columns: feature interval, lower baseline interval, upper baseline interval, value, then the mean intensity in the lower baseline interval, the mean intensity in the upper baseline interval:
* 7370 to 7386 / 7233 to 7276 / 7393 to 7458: -0.13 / 3.75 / 4.07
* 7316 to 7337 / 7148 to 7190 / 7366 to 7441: -0.07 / 3.61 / 4.08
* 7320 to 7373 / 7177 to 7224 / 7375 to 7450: 0.03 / 3.66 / 4.14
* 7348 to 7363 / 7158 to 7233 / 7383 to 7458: 0.10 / 3.68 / 4.01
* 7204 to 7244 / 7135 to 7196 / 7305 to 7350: 0.02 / 3.59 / 4.08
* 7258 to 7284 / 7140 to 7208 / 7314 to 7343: 0.03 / 3.6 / 4.12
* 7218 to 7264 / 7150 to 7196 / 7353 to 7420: -0.01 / 3.63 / 3.99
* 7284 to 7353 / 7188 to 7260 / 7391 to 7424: -0.03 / 3.74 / 4.01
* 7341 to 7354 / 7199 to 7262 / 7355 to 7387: 0.02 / 3.76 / 4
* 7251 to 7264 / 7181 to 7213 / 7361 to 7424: -0.04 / 3.64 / 4.03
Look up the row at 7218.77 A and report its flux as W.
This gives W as 3.744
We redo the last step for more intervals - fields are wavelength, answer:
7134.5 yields 3.809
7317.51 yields 4.084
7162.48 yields 3.64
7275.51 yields 3.78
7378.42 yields 5.919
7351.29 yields 3.727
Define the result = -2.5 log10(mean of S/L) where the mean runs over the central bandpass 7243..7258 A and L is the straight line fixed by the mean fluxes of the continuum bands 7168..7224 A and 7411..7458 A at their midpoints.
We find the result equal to -0.05 mag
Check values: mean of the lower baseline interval 3.67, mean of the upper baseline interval 4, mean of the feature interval 3.93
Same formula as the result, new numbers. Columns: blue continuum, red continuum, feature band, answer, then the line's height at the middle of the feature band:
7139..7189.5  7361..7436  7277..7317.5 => -0.04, 3.82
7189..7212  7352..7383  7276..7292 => -0.02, 3.83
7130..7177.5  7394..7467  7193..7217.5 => 0.00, 3.67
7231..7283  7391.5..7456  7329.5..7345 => -0.01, 3.93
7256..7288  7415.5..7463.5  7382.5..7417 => -0.01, 3.97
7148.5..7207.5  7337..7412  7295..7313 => -0.02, 3.86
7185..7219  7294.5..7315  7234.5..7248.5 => 0.02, 3.78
